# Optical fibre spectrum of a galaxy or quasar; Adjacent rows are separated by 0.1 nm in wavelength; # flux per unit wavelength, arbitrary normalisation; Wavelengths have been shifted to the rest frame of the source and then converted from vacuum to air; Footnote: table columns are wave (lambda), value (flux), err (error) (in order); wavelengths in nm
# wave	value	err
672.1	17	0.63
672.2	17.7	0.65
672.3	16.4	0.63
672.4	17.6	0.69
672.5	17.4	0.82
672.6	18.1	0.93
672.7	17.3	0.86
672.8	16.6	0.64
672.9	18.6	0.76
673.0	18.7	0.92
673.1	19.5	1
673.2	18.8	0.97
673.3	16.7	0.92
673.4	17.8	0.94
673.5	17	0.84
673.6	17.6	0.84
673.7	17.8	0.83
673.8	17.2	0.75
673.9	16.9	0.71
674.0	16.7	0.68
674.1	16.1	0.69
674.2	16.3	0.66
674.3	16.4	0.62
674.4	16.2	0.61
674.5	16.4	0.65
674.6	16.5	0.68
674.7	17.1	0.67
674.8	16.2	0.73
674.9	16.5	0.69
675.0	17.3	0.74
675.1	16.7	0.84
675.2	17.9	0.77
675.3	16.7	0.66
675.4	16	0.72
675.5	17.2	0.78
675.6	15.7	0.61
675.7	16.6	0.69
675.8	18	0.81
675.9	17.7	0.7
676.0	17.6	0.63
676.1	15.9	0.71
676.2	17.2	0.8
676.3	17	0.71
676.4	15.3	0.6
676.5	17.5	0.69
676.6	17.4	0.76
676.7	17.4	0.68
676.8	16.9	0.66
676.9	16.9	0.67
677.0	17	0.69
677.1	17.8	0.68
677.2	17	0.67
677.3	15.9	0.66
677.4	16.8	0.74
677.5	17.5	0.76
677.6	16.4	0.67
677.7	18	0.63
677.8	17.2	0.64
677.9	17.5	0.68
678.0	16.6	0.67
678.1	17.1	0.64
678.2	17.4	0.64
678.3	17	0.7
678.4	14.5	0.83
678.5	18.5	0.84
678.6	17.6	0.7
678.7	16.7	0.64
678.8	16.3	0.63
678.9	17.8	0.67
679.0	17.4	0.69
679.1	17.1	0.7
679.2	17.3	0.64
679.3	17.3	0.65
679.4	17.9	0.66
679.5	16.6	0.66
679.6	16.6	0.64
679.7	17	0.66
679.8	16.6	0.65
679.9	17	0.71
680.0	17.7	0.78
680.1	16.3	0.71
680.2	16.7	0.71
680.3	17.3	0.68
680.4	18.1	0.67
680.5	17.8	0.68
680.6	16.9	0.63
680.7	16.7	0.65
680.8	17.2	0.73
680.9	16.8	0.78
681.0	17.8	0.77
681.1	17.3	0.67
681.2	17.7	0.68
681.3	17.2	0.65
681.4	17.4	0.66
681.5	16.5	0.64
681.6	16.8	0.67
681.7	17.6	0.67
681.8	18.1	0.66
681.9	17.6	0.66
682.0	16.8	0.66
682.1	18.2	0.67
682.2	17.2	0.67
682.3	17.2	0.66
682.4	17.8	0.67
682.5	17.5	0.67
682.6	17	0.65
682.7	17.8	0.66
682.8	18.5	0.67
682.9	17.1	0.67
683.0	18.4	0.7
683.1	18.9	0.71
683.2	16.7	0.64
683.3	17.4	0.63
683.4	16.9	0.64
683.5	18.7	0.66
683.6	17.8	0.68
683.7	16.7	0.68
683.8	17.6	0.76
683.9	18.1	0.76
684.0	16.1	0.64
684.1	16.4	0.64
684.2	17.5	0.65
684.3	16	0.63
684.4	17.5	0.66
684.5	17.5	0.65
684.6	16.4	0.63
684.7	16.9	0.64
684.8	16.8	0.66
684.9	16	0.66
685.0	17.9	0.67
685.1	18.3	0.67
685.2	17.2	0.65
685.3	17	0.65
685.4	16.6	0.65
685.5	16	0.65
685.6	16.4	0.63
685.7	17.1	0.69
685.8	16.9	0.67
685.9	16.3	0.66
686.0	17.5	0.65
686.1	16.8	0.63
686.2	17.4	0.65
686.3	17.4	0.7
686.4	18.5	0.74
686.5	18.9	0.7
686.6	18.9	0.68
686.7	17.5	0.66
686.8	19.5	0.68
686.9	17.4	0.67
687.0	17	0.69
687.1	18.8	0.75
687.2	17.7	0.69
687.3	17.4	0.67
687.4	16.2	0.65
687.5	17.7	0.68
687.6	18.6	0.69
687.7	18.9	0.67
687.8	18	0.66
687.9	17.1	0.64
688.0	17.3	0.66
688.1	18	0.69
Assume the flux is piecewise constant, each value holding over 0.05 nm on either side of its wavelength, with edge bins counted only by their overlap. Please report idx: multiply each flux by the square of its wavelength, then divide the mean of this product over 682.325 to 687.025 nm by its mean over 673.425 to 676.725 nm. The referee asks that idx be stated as 1.06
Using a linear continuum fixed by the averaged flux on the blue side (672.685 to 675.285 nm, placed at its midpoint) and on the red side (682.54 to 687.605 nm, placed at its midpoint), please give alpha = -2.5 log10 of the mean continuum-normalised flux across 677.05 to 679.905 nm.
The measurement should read 0.01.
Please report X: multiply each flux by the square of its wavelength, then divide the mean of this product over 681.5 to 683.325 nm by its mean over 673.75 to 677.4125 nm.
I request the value 1.07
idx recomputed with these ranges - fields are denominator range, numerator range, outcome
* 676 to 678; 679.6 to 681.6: 1.02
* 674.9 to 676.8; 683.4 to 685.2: 1.04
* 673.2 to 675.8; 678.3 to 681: 1.03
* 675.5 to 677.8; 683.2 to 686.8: 1.04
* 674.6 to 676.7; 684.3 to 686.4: 1.04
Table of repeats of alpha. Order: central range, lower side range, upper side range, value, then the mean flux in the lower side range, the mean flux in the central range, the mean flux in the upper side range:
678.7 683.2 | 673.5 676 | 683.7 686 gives -0.03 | 16.8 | 17.3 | 16.9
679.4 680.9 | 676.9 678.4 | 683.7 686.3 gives 0.00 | 17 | 17.1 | 17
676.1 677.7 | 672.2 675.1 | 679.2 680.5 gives 0.01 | 17.2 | 16.9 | 17.1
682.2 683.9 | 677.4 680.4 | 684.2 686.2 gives -0.04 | 17.1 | 17.6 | 16.9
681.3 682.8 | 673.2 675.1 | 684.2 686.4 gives -0.03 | 16.9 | 17.4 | 17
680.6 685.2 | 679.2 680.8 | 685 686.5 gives -0.01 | 17.1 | 17.3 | 17.2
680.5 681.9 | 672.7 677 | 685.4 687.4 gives 0.00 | 17.1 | 17.3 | 17.5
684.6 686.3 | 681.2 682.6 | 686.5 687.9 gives 0.05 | 17.4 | 16.9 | 18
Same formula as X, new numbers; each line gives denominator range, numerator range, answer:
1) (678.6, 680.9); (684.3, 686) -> 1.00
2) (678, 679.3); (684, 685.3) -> 1.01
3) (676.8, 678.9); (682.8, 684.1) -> 1.05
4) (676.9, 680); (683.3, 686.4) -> 1.02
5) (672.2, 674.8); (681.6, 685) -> 1.04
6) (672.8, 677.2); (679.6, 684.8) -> 1.03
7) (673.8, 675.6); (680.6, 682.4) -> 1.06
